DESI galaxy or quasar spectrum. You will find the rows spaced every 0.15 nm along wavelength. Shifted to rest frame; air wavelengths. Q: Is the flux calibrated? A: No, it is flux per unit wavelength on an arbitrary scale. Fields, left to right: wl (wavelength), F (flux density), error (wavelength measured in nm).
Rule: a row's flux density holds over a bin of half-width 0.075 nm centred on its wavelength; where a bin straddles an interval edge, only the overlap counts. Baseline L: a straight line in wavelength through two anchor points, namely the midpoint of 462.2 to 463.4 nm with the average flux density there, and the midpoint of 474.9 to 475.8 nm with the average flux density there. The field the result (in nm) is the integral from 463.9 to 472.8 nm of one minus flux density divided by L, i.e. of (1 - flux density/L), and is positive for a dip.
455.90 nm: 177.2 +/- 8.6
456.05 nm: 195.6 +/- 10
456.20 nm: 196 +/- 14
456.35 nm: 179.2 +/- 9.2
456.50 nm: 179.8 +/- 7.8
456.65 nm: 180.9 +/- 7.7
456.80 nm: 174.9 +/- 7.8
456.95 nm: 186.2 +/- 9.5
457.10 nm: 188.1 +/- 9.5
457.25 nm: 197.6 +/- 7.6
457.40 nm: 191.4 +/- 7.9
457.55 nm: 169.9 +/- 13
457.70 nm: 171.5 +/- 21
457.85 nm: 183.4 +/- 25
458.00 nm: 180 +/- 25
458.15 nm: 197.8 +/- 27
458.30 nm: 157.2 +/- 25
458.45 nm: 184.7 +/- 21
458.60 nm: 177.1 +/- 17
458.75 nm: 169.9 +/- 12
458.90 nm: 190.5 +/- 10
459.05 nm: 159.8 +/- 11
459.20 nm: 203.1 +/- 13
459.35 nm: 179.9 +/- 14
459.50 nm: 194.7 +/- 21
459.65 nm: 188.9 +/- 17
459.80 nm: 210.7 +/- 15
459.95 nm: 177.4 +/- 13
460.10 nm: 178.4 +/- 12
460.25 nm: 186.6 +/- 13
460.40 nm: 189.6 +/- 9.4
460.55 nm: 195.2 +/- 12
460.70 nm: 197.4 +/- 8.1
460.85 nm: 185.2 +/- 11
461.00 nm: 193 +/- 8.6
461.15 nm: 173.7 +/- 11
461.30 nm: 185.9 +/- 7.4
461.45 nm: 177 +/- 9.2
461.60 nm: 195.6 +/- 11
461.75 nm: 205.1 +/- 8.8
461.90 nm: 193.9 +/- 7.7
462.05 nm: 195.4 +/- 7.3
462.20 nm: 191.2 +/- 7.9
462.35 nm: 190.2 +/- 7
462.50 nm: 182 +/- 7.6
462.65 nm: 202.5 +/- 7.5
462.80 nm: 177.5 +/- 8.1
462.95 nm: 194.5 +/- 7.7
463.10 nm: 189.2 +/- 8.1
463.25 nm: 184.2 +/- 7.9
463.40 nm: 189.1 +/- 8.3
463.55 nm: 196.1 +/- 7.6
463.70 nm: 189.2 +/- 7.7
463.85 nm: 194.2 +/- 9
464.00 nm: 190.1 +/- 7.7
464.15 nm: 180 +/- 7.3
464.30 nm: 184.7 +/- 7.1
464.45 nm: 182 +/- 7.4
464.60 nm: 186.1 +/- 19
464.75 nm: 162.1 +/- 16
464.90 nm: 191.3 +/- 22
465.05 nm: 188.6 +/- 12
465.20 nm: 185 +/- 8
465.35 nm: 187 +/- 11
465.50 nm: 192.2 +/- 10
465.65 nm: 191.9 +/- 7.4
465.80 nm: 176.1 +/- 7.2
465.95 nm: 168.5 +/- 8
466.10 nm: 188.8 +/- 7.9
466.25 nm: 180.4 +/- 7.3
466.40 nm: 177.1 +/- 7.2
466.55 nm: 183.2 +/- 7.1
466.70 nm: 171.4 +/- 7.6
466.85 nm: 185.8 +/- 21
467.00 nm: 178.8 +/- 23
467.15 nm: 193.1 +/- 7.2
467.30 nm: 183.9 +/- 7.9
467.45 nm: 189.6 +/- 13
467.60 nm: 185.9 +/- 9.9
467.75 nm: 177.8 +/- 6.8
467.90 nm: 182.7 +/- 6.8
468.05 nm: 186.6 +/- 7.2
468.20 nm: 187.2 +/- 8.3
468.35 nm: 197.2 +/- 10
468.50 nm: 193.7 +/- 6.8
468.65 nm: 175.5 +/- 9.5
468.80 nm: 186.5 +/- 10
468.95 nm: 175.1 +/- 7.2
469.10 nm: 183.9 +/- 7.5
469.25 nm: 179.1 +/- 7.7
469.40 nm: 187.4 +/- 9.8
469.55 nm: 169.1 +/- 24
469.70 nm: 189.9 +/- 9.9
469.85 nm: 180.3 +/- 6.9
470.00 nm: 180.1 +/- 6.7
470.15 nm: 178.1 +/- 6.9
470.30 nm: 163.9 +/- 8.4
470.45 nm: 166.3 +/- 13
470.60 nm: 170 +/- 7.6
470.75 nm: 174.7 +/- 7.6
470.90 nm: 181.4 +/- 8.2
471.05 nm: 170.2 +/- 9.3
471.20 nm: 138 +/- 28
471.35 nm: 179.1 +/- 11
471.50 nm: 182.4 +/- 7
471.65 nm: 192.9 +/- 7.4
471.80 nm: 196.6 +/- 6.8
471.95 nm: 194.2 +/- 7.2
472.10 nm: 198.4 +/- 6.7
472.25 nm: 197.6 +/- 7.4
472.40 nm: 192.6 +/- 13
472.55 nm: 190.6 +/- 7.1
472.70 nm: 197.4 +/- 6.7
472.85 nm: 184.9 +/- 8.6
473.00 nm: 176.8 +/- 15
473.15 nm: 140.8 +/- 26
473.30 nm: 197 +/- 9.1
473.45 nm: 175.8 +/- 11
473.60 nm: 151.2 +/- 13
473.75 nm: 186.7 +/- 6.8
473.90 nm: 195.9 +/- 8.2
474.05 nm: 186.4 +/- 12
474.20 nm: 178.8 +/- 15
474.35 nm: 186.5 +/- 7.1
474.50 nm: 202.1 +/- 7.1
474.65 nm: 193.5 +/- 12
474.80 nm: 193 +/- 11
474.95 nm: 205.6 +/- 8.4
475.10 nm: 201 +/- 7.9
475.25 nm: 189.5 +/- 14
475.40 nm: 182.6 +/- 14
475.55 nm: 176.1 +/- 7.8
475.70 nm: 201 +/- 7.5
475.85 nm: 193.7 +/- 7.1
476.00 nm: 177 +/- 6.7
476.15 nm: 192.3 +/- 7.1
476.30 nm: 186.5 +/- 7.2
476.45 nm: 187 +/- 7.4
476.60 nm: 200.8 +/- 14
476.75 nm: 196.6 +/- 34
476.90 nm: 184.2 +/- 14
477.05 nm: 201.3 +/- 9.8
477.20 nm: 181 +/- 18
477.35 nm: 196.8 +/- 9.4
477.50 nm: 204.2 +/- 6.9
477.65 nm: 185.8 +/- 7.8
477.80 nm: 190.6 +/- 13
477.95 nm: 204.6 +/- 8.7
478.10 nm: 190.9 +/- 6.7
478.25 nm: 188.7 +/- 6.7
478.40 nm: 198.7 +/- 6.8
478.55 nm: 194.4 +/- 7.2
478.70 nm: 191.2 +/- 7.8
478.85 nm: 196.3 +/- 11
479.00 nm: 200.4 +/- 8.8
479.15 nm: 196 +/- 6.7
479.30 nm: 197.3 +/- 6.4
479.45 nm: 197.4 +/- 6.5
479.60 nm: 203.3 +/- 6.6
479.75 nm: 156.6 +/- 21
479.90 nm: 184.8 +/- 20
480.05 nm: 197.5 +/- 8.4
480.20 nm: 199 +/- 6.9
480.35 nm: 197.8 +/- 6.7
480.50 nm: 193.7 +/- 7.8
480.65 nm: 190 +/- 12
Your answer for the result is 0.35 nm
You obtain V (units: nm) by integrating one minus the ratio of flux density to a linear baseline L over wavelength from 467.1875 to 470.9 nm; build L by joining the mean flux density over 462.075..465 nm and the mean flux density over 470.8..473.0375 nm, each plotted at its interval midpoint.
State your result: 0.09 nm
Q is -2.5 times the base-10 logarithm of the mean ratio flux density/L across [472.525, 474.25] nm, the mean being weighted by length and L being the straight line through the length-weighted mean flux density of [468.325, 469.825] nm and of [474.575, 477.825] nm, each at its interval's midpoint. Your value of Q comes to 0.05 mag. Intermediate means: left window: 183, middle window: 180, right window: 192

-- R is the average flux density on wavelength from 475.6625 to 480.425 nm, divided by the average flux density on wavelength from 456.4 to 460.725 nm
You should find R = 1.0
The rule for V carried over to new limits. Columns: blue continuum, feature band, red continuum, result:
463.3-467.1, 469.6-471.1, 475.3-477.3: 0.09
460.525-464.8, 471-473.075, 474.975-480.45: 0.06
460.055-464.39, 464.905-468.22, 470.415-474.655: 0.04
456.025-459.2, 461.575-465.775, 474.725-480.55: -0.08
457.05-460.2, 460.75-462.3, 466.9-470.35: -0.05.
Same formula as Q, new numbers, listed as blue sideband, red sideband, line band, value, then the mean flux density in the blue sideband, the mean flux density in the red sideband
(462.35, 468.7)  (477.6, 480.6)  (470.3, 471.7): 0.10 mag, 185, 193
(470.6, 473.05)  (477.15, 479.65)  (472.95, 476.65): 0.02 mag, 184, 195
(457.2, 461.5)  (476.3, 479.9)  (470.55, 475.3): 0.04 mag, 184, 193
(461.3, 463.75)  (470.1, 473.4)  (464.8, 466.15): 0.01 mag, 191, 180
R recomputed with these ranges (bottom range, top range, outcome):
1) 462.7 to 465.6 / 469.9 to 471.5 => 0.92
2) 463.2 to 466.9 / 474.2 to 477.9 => 1.04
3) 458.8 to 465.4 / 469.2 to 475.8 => 0.97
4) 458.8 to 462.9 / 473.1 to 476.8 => 0.99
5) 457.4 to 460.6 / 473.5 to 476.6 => 1.03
